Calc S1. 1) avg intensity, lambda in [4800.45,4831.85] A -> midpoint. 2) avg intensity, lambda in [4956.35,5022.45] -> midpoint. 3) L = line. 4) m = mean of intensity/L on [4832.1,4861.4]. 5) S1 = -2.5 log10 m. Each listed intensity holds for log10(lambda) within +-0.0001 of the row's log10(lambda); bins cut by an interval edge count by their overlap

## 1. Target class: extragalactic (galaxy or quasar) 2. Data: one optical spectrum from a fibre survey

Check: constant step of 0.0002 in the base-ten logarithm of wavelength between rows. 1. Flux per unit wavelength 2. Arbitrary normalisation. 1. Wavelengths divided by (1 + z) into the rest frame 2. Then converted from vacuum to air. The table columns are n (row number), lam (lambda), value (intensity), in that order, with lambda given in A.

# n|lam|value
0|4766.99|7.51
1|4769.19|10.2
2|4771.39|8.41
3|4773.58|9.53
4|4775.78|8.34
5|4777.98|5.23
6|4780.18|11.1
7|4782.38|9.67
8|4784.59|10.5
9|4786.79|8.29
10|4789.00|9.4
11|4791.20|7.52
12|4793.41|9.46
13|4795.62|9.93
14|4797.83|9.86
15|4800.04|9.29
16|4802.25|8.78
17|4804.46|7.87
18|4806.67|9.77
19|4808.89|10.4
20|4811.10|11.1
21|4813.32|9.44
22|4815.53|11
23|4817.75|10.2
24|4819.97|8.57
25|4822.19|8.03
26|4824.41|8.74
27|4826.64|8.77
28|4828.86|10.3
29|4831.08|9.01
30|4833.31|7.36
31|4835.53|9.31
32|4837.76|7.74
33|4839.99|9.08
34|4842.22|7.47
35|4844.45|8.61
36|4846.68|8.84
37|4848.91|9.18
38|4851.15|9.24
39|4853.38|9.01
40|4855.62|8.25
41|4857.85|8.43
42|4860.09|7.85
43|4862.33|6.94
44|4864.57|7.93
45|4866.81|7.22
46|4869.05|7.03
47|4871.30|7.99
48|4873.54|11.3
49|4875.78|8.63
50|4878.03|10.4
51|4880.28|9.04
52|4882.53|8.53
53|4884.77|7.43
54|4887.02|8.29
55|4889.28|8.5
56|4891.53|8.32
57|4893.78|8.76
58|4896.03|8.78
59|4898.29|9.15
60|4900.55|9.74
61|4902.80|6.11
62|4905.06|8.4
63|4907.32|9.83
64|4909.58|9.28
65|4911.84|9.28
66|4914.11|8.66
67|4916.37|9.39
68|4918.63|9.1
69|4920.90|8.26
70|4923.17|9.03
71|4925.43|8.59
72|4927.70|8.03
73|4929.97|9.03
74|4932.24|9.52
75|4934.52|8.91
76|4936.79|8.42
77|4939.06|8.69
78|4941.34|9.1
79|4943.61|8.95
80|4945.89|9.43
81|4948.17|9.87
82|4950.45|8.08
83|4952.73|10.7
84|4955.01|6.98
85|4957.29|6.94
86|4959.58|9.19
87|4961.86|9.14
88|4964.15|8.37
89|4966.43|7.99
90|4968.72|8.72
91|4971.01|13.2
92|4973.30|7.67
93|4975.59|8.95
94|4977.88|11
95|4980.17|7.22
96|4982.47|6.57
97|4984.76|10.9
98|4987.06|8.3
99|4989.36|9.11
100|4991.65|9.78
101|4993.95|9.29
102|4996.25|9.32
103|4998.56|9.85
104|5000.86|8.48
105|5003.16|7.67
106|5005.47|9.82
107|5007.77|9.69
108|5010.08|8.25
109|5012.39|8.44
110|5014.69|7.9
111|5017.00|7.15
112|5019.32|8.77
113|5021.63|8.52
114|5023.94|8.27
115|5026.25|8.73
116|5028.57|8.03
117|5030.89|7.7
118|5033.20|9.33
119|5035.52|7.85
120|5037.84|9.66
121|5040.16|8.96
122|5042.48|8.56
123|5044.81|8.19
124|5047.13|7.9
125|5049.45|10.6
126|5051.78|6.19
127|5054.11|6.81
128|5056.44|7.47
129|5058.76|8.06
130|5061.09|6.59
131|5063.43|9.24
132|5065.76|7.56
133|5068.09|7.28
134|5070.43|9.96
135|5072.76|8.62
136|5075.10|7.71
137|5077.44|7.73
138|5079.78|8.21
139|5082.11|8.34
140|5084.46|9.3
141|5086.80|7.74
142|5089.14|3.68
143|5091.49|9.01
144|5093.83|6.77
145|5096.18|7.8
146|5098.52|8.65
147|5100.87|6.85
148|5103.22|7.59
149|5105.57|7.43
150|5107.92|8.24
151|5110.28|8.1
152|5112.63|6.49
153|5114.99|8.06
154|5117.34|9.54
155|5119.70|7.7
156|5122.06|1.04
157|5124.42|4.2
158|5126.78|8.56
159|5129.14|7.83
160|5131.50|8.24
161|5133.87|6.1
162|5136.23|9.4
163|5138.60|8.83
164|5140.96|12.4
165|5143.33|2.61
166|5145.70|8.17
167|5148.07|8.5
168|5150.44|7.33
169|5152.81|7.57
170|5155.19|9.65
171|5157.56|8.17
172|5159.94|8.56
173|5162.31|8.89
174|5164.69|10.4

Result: 0.10 mag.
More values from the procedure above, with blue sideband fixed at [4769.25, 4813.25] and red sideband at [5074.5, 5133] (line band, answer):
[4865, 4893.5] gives 0.02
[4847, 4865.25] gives 0.06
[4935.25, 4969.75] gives -0.06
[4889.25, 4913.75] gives -0.02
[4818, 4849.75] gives 0.03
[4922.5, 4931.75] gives -0.04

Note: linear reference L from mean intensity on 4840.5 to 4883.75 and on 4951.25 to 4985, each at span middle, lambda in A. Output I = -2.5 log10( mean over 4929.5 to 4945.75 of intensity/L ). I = -0.03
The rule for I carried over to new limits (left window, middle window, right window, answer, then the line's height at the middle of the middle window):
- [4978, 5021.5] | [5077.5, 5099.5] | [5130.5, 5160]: 0.086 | 8.35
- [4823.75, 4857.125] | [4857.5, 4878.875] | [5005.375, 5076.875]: 0.041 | 8.66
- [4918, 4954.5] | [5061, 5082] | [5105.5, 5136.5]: -0.078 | 7.62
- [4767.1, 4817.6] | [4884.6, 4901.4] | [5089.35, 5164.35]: 0.018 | 8.81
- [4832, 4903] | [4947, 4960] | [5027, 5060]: -0.029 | 8.36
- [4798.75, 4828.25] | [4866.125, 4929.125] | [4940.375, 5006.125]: 0.059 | 9.18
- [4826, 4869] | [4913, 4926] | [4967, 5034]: -0.030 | 8.61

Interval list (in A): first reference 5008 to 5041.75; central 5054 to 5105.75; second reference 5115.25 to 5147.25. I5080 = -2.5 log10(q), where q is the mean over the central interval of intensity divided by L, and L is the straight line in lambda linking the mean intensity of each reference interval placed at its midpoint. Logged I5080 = 0.01 mag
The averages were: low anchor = 8.44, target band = 7.78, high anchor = 7.32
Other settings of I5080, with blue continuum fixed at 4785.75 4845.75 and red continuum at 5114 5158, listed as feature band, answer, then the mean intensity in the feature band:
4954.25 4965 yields 0.03 mag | 8.16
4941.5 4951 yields -0.08 mag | 9.15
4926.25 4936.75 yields -0.03 mag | 8.81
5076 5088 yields -0.06 mag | 8.24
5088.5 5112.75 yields 0.04 mag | 7.45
